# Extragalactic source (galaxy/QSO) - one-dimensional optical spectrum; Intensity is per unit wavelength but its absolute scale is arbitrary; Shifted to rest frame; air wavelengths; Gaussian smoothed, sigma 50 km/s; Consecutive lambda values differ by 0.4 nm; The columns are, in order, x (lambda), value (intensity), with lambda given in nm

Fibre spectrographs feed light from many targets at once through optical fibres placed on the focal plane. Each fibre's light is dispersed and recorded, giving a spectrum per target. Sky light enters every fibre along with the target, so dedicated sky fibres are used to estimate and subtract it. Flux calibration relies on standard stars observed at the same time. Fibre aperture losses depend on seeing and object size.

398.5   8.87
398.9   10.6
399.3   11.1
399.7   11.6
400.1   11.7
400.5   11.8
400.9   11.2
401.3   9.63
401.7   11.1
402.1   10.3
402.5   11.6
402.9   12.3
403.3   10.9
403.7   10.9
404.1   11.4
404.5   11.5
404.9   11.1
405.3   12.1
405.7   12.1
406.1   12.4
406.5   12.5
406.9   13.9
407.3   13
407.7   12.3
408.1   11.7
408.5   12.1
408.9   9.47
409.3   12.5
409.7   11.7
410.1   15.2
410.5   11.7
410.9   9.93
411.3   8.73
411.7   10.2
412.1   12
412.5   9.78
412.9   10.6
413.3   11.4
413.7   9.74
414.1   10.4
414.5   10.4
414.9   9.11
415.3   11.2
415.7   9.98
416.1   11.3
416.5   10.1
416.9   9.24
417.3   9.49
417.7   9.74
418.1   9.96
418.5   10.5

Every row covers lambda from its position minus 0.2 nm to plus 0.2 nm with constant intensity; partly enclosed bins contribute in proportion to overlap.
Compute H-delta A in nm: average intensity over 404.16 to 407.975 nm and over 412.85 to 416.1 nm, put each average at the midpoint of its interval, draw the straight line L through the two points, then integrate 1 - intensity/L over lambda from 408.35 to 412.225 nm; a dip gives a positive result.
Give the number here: 0.00 nm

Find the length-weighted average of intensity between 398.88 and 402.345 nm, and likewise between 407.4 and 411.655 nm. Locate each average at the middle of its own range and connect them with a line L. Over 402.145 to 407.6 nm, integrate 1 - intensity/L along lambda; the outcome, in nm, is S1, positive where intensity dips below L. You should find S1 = -0.32 nm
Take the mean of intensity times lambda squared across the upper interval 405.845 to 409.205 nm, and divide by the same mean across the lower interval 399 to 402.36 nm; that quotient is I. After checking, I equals 1.14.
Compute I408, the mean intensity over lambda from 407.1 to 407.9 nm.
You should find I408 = 12.7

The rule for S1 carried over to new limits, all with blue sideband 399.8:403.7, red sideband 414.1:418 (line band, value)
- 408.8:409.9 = -0.083 nm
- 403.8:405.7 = -0.107 nm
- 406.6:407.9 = -0.275 nm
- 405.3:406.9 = -0.246 nm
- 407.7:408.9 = -0.100 nm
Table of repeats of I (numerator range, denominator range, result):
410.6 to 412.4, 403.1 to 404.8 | 0.95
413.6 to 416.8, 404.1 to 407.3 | 0.88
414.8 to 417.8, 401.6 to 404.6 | 0.95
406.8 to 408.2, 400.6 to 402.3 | 1.23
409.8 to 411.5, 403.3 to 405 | 1.05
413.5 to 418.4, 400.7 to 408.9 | 0.91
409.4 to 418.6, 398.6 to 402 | 1.03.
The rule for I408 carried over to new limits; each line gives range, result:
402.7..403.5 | 11.6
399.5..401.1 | 11.6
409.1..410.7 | 12.8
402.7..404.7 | 11.4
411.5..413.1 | 10.6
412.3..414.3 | 10.4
